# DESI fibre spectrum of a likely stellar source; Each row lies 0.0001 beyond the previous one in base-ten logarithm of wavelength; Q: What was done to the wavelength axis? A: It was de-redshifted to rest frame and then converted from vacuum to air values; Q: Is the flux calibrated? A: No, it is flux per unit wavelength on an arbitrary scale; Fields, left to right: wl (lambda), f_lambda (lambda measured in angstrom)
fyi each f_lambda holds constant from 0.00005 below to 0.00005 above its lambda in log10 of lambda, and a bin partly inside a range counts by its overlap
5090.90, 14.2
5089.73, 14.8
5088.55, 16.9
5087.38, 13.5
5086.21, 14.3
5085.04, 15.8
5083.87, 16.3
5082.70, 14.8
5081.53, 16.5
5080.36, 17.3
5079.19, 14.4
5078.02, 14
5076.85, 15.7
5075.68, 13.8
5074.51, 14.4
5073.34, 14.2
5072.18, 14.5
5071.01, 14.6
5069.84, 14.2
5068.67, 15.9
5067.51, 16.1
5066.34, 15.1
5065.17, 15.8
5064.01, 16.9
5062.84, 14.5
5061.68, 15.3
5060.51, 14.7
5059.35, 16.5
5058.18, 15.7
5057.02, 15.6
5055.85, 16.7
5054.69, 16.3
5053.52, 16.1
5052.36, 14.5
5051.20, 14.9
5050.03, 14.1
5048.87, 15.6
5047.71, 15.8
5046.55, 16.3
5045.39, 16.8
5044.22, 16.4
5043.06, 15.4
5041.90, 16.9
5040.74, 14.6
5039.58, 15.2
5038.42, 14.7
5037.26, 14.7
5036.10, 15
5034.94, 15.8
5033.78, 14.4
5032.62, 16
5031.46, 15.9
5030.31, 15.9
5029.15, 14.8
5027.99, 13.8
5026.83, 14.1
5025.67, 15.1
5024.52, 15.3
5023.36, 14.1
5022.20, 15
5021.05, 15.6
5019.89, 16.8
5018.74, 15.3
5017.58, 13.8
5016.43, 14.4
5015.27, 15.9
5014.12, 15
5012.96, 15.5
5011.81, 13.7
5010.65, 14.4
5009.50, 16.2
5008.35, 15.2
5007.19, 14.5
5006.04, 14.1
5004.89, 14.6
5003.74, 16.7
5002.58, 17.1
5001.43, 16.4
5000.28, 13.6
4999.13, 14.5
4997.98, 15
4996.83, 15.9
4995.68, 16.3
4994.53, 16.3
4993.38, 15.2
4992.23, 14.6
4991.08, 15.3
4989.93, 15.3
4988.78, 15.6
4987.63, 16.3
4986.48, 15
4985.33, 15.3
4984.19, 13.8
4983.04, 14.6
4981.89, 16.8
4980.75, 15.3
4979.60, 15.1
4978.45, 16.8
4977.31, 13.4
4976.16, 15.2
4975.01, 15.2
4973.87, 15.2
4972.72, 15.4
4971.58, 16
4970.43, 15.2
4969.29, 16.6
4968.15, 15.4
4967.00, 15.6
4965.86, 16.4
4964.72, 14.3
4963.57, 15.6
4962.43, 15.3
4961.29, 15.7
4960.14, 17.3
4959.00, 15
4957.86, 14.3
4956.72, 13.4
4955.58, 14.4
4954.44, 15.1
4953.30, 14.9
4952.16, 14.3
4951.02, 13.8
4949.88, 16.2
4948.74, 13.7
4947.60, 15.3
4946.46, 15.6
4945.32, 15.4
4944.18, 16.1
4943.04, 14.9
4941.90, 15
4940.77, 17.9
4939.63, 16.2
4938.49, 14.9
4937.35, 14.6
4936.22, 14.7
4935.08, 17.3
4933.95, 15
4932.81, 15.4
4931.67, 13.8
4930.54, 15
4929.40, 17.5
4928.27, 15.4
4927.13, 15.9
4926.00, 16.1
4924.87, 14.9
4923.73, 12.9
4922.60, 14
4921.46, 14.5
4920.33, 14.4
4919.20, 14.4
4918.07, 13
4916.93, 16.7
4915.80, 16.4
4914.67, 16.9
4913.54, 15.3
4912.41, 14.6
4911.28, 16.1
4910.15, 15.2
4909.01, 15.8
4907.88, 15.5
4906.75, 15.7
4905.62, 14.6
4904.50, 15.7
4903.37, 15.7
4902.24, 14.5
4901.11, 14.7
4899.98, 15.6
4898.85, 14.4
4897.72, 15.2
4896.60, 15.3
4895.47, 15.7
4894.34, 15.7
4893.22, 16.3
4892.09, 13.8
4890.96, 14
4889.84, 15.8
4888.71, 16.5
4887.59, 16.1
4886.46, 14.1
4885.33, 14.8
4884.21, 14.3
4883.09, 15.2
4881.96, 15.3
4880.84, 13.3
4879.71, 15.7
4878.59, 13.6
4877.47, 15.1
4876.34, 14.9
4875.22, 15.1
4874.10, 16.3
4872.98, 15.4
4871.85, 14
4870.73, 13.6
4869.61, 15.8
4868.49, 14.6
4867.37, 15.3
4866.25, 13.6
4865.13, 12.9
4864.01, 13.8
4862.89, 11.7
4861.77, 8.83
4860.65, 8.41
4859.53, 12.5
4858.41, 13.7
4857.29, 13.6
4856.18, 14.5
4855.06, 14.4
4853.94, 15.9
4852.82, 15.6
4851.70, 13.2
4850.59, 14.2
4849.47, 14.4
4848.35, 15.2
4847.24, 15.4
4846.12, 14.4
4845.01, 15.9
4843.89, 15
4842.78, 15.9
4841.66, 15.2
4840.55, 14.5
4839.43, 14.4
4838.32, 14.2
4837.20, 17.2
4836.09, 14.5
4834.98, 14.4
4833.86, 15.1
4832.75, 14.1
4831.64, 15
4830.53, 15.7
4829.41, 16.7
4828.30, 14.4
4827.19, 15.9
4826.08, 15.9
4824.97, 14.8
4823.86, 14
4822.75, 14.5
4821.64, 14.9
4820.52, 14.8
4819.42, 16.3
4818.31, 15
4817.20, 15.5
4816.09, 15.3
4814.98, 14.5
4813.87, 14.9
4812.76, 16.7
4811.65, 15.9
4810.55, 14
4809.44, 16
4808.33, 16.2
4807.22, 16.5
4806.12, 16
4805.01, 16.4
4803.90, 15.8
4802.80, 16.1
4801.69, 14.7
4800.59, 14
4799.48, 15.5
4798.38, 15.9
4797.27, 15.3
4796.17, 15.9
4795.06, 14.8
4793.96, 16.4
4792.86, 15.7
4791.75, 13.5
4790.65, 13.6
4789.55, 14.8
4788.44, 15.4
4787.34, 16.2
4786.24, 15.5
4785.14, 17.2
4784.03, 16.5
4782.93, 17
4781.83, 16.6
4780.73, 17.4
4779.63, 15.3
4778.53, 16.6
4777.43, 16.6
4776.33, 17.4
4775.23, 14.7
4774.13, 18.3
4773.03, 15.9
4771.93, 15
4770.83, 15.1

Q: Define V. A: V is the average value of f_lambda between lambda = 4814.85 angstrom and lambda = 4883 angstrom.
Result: 14.6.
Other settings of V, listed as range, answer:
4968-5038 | 15.2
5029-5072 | 15.5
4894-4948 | 15.3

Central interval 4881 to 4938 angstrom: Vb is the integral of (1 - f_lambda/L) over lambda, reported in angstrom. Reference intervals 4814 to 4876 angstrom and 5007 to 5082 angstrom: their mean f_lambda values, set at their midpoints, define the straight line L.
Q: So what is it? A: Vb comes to -1.6 angstrom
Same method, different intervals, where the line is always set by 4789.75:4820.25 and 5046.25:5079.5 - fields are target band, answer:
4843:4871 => 2.7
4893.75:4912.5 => 0.0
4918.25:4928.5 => 0.5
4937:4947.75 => -0.2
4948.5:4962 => 0.4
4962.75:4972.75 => -0.2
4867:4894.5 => 0.7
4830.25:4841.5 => 0.4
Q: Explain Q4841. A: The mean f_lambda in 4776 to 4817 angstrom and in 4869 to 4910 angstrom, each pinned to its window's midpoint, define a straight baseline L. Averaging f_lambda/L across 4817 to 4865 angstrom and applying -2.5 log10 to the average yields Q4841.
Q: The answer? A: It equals 0.07 mag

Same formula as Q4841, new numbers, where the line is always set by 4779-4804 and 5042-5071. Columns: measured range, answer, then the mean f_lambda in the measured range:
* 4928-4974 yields 0.02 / 15.3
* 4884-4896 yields 0.03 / 15.2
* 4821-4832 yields 0.03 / 15.2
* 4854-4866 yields 0.23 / 12.6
